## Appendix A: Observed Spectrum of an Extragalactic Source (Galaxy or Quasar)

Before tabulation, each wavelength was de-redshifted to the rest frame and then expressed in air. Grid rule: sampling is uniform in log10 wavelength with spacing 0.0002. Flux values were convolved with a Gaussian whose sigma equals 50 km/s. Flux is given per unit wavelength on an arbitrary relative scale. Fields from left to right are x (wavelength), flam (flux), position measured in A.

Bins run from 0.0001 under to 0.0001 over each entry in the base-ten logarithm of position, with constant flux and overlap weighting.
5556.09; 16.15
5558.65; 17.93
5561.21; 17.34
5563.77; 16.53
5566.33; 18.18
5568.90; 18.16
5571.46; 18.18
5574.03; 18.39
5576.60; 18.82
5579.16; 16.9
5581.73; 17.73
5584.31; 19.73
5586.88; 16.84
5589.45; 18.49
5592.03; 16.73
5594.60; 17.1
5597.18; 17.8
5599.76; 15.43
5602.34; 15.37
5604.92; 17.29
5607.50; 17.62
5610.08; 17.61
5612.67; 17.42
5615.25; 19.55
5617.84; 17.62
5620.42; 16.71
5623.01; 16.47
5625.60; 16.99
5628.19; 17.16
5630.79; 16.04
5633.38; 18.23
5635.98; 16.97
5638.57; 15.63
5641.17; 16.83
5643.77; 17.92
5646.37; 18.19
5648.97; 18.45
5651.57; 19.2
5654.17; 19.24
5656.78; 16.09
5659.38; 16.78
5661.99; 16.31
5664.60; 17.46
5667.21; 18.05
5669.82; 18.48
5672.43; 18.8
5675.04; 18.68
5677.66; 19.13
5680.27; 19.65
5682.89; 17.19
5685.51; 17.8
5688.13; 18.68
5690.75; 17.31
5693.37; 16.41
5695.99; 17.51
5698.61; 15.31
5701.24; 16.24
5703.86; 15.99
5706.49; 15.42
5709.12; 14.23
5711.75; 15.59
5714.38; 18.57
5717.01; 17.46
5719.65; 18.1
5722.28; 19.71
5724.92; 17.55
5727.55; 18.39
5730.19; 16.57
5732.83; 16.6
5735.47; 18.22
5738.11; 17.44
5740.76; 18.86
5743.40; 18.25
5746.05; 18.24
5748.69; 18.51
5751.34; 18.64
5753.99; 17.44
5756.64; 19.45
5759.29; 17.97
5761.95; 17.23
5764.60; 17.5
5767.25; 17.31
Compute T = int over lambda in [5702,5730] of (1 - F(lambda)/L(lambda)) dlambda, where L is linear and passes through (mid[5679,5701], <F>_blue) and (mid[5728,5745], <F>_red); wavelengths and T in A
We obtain 0.8 A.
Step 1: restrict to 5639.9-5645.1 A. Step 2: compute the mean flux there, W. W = 17.4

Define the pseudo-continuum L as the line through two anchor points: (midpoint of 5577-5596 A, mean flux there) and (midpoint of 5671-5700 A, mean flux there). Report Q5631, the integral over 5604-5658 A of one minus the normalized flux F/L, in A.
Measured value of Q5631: 0.9 A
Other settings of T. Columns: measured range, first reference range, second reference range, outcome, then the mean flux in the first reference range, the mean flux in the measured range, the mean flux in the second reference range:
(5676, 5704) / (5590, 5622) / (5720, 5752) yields 0.5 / 17.2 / 17.5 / 18.1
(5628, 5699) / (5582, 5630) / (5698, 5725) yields -2.8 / 17.3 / 17.7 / 16.7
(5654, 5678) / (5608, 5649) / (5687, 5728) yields -0.9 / 17.3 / 17.8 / 17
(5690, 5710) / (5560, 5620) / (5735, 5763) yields 2.2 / 17.6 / 16.1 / 18.2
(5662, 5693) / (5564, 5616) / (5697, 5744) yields -1.5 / 17.6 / 18.2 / 17.1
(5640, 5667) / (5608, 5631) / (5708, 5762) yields -0.3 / 17.4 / 17.7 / 17.8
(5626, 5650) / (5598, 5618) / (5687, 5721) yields -0.3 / 17.2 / 17.2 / 16.7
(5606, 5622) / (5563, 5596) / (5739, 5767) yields 0.2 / 17.8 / 17.7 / 18.2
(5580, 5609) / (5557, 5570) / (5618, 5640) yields -0.1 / 17.6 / 17.3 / 16.8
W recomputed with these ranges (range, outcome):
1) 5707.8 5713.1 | 14.9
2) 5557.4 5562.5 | 17.6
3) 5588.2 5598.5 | 17.5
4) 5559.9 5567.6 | 17.4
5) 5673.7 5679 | 18.9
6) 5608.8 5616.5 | 18.2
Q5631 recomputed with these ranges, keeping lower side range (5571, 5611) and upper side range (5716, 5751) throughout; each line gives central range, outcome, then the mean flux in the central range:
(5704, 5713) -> 1.4 A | 15.2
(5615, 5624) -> 0.1 A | 17.4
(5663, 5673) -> -0.2 A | 18.1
